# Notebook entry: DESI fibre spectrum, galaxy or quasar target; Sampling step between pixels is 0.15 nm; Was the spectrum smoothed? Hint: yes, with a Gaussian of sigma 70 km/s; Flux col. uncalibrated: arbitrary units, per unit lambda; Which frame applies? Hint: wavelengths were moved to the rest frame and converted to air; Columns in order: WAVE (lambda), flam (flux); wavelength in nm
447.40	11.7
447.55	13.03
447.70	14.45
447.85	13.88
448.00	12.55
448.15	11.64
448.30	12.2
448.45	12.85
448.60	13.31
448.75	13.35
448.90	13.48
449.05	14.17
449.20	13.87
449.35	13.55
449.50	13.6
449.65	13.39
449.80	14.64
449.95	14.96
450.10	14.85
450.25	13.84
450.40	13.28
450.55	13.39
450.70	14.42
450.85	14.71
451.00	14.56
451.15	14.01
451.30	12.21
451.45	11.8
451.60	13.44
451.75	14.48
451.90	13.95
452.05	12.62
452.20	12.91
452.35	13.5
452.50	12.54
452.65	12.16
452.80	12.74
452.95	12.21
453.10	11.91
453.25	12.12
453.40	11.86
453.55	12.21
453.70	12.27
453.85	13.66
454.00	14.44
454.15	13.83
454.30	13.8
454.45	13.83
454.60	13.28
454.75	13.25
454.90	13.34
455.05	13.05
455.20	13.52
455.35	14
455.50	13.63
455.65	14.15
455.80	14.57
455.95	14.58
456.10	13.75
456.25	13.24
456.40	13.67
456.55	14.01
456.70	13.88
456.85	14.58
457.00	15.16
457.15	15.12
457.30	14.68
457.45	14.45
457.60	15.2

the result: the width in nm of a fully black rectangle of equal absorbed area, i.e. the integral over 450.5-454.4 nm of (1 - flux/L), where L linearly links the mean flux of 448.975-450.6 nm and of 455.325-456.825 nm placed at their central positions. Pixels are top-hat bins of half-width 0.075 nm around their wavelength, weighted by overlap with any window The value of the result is 0.23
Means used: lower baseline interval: 14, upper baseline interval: 14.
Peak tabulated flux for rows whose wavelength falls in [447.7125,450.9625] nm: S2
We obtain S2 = 14.96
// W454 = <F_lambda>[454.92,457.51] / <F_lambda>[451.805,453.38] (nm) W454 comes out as 1.11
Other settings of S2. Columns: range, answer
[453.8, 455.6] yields 14.44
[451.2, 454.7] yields 14.48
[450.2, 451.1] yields 14.71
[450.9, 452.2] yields 14.56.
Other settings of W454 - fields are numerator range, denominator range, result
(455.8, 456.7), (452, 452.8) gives 1.09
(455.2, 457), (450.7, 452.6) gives 1.05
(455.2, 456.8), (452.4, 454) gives 1.12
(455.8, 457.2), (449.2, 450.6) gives 1.02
